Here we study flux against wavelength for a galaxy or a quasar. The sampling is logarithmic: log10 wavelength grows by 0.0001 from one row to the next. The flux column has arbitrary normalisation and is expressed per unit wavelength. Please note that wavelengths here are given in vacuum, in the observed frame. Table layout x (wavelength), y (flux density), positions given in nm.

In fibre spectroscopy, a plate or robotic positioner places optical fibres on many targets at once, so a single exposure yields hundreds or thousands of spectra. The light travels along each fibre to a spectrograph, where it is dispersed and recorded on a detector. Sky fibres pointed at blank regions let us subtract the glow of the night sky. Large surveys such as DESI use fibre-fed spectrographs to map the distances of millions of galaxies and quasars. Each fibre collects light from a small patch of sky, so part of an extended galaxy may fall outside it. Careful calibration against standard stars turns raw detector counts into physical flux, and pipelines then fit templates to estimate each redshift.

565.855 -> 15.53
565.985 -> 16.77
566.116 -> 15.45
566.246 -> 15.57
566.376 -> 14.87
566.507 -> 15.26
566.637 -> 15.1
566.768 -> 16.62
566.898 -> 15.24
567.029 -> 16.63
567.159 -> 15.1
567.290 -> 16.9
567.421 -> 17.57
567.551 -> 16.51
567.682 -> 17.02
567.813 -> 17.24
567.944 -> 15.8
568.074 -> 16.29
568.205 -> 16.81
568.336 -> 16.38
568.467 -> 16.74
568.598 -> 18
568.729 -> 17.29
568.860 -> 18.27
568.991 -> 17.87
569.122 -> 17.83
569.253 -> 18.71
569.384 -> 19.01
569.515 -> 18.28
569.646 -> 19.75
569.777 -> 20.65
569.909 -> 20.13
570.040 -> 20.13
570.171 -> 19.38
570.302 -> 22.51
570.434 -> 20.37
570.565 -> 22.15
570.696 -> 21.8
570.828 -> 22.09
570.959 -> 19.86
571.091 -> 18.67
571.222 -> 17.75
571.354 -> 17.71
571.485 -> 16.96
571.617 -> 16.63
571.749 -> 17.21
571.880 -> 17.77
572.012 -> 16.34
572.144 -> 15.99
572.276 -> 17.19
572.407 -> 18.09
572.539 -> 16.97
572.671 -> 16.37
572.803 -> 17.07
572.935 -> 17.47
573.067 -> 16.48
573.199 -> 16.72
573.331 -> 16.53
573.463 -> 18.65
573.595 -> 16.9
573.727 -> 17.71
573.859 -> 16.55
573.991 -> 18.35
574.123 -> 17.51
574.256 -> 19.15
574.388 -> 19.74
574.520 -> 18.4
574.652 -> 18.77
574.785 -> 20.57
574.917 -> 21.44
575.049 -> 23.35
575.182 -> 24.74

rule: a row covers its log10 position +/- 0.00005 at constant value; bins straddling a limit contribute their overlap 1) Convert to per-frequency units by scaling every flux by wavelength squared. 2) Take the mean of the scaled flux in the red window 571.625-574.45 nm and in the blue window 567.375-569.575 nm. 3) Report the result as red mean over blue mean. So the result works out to 1.01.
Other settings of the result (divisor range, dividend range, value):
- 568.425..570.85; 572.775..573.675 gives 0.89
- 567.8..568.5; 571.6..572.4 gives 1.04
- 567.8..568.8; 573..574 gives 1.04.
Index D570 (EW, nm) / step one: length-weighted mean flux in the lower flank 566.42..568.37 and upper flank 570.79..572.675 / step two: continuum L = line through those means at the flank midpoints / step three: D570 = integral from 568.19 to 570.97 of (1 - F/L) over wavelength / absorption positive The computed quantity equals -0.38 nm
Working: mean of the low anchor 16.3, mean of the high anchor 17.7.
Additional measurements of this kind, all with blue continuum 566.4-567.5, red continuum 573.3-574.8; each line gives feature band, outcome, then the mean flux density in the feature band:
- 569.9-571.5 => -0.27 nm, 20.1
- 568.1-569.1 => -0.05 nm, 17.3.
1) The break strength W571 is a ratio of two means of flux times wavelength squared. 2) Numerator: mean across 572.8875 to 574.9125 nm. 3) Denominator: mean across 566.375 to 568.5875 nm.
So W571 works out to 1.13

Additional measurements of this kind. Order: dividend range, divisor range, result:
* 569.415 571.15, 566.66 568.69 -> 1.24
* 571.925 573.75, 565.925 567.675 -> 1.09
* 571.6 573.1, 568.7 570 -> 0.91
